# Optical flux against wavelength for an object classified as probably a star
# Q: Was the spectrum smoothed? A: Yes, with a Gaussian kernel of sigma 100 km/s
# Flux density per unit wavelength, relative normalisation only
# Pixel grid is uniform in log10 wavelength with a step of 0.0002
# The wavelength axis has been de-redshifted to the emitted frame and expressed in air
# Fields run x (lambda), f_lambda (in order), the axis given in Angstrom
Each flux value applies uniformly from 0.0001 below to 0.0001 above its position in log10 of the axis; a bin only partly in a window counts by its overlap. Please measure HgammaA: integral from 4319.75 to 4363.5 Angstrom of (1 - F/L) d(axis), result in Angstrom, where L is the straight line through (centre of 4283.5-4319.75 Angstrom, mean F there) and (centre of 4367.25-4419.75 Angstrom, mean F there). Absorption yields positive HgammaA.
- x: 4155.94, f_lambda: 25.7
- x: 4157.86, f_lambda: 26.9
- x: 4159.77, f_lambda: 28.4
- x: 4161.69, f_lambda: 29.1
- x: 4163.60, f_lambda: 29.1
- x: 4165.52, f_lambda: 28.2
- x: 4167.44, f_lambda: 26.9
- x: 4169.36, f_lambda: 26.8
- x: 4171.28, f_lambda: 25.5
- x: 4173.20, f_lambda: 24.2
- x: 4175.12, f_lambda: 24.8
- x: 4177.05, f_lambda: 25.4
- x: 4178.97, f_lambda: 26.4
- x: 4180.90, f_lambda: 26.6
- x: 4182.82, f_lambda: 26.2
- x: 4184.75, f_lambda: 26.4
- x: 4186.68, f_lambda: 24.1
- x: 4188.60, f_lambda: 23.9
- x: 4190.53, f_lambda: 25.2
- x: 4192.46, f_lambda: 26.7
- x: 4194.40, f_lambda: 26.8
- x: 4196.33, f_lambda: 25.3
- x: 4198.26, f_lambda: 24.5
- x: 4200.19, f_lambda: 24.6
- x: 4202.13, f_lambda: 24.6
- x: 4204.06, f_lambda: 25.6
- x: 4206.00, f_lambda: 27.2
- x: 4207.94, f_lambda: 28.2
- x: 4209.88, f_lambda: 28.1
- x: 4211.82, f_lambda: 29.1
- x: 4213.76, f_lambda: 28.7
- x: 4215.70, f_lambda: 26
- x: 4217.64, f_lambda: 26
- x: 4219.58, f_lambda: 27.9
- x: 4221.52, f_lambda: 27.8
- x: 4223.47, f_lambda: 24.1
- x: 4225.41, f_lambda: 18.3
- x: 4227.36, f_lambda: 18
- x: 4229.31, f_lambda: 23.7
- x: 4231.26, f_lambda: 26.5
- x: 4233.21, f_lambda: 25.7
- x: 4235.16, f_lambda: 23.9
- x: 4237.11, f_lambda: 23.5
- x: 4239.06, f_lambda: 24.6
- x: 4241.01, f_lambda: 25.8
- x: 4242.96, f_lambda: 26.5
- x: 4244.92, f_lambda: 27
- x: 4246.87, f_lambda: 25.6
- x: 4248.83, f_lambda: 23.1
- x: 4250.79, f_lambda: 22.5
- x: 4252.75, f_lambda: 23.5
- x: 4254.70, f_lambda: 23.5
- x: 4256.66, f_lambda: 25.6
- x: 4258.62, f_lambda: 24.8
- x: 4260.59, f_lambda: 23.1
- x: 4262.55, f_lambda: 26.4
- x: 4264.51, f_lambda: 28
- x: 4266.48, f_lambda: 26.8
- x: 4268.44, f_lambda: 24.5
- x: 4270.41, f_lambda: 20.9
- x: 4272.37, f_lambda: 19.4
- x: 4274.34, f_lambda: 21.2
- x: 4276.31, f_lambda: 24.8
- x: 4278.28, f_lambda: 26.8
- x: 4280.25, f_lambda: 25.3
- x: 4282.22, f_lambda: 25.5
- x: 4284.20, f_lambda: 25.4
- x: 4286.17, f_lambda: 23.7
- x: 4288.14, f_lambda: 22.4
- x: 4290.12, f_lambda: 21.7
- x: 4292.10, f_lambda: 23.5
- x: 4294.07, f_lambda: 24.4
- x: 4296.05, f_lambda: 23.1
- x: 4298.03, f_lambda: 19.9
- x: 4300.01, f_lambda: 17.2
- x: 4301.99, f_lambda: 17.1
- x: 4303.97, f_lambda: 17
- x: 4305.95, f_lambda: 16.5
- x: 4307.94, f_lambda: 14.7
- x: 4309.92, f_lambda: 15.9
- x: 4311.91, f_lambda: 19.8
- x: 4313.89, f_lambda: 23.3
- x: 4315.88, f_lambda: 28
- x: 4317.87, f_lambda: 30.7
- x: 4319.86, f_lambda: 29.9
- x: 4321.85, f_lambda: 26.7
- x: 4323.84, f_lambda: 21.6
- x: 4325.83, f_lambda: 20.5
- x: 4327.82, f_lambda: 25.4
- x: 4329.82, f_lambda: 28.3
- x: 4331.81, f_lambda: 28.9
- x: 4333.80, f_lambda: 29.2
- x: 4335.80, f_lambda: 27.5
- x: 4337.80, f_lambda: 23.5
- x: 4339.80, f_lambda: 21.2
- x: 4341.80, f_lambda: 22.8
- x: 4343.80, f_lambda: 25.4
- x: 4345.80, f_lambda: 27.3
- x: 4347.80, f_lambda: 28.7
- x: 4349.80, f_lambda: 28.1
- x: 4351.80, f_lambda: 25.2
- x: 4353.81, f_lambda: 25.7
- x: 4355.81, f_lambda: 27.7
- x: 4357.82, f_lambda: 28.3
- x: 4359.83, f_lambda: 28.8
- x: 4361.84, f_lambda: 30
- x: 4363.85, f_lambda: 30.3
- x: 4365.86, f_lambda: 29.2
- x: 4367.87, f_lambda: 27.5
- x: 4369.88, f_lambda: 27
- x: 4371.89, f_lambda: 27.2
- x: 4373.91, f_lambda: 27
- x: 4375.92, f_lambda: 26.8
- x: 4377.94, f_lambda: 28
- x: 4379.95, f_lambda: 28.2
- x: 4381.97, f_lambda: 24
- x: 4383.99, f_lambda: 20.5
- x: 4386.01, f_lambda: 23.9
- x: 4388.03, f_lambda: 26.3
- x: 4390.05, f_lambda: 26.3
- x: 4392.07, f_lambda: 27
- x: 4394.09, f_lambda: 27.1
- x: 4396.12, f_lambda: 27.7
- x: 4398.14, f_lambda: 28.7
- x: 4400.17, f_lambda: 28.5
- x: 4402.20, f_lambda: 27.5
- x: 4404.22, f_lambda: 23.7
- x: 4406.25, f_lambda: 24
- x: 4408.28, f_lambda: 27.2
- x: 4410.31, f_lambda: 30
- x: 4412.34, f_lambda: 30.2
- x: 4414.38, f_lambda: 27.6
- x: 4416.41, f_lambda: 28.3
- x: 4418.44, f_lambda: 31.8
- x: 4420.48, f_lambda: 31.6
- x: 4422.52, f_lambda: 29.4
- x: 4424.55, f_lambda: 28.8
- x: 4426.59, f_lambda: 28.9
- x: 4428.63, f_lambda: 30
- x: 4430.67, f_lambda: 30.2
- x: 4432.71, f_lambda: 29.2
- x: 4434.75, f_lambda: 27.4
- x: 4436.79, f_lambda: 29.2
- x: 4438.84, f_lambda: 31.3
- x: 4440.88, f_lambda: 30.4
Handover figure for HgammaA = -4.5 Angstrom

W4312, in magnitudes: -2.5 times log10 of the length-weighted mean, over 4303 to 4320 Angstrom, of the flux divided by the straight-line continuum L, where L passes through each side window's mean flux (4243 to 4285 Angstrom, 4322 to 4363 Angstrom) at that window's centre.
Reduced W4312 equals 0.20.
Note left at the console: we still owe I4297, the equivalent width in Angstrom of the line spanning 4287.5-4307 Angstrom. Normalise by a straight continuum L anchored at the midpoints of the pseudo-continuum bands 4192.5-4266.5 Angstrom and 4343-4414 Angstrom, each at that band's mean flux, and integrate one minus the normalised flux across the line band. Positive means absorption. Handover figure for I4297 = 4.4 Angstrom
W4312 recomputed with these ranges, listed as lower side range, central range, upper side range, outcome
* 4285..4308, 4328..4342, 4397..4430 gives -0.13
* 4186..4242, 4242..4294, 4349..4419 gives 0.07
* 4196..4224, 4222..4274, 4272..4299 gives 0.04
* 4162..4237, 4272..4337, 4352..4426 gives 0.15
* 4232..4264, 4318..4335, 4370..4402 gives -0.03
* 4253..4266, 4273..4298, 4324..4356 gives 0.07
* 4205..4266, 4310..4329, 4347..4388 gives 0.07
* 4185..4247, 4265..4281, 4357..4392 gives 0.09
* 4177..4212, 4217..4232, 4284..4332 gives 0.05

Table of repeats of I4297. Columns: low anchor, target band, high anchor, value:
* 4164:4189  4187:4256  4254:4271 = 0.6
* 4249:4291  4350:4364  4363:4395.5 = -0.9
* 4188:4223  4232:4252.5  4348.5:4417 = 1.4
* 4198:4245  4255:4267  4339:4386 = 0.1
